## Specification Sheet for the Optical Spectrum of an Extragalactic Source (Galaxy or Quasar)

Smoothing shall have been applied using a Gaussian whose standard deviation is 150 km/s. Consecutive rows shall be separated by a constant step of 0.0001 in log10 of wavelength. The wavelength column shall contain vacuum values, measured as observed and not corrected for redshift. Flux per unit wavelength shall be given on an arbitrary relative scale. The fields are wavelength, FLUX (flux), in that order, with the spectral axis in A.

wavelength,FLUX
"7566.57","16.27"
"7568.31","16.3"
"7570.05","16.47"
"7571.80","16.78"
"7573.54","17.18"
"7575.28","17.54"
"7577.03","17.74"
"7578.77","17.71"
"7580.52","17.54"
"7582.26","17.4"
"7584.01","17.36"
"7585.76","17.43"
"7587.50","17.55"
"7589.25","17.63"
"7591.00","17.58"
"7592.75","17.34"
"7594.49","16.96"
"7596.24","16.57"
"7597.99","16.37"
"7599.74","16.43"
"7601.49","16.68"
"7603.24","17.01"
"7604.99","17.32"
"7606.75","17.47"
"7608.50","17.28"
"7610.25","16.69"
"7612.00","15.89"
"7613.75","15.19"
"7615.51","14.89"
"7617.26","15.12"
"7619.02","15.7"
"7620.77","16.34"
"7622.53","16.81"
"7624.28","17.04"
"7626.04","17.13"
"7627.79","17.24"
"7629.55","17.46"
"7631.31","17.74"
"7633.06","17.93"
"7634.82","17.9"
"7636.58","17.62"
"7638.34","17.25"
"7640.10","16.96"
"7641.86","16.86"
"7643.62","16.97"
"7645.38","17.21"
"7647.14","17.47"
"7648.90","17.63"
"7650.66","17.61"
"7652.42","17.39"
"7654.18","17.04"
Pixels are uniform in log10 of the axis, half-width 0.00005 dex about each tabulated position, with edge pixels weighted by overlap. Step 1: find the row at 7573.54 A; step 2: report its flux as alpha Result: 17.18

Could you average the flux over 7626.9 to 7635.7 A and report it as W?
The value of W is 17.7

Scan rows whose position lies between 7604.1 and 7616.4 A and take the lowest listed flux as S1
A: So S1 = 14.89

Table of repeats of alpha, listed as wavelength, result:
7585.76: 17.43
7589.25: 17.63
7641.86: 16.86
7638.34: 17.25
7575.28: 17.54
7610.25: 16.69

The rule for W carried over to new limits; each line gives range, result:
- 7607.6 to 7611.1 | 17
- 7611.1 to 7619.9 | 15.4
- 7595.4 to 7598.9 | 16.5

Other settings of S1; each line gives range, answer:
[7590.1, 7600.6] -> 16.37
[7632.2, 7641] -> 16.96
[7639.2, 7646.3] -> 16.86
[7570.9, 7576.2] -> 16.78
